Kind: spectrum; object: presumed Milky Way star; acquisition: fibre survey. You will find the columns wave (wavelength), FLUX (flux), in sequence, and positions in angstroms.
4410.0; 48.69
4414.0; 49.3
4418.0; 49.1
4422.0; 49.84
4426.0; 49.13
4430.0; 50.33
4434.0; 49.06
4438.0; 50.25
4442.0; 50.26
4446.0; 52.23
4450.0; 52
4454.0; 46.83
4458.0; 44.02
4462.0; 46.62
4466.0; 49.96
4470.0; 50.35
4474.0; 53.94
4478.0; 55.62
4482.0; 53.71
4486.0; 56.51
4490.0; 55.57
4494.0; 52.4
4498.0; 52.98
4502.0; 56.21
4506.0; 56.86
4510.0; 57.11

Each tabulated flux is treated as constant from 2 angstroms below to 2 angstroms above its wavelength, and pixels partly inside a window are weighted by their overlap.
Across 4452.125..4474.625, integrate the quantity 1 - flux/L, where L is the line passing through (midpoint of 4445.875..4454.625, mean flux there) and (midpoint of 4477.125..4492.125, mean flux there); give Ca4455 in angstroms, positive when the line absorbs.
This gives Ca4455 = 1.8 angstroms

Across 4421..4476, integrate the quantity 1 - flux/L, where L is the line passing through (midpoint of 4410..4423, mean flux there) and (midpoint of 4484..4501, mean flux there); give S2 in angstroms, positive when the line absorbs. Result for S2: 1.94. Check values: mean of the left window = 49.3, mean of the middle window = 49.6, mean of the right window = 54.5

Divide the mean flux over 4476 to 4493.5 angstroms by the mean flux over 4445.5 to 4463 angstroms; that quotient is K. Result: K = 1.1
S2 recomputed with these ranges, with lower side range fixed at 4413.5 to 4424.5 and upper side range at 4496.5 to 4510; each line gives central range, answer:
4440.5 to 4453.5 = 0.13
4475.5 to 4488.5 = -0.27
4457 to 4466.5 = 1.07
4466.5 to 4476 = 0.27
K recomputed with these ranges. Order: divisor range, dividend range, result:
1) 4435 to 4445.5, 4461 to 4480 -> 1.02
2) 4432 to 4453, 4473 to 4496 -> 1.08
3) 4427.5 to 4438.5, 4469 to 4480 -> 1.08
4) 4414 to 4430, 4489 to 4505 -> 1.10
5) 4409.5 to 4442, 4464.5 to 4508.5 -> 1.09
